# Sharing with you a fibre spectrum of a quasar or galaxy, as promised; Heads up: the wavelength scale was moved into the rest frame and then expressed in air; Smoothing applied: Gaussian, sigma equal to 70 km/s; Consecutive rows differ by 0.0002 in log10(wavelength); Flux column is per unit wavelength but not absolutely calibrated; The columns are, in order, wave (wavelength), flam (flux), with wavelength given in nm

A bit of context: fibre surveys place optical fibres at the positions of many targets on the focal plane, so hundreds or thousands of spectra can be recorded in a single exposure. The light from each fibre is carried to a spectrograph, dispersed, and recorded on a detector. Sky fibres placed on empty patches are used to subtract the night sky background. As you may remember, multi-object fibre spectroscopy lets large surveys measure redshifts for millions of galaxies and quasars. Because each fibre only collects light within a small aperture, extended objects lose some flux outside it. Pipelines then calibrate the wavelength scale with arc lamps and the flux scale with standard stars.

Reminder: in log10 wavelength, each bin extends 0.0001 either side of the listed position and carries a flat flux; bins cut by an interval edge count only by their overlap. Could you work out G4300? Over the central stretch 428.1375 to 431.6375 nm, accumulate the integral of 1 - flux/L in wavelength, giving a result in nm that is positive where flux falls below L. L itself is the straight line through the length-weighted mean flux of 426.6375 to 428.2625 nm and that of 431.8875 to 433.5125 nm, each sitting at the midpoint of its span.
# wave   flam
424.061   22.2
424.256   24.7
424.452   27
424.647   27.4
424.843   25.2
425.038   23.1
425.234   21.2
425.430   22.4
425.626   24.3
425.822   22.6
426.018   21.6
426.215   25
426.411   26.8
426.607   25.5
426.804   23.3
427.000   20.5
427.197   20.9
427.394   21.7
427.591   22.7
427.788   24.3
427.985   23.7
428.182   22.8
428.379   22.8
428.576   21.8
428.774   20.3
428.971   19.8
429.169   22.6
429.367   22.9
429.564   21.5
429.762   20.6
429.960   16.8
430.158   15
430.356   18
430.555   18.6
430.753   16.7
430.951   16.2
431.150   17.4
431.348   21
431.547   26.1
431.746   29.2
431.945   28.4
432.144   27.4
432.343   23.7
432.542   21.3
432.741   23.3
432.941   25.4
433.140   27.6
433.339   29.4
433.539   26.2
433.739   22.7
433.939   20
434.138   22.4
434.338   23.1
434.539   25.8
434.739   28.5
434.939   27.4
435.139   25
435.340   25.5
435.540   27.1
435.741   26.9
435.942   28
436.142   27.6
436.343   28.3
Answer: 0.59 nm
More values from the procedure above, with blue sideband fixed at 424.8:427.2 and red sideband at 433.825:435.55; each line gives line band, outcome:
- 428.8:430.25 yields 0.243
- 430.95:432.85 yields 0.045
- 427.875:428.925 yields 0.069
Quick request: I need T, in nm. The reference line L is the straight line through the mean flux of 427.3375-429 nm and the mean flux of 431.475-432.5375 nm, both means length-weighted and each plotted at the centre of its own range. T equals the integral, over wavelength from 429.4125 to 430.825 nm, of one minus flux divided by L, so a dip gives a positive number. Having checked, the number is 0.35 nm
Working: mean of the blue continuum 22.3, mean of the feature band 18.4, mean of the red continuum 26.5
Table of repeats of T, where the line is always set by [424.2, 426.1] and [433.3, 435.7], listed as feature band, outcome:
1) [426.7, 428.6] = 0.14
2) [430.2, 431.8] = 0.31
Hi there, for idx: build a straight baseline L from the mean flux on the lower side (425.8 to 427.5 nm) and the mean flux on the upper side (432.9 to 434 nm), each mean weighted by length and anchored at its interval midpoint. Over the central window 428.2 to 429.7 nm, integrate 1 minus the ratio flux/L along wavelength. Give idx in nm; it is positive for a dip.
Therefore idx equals 0.14 nm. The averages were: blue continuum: 23.1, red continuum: 25.4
